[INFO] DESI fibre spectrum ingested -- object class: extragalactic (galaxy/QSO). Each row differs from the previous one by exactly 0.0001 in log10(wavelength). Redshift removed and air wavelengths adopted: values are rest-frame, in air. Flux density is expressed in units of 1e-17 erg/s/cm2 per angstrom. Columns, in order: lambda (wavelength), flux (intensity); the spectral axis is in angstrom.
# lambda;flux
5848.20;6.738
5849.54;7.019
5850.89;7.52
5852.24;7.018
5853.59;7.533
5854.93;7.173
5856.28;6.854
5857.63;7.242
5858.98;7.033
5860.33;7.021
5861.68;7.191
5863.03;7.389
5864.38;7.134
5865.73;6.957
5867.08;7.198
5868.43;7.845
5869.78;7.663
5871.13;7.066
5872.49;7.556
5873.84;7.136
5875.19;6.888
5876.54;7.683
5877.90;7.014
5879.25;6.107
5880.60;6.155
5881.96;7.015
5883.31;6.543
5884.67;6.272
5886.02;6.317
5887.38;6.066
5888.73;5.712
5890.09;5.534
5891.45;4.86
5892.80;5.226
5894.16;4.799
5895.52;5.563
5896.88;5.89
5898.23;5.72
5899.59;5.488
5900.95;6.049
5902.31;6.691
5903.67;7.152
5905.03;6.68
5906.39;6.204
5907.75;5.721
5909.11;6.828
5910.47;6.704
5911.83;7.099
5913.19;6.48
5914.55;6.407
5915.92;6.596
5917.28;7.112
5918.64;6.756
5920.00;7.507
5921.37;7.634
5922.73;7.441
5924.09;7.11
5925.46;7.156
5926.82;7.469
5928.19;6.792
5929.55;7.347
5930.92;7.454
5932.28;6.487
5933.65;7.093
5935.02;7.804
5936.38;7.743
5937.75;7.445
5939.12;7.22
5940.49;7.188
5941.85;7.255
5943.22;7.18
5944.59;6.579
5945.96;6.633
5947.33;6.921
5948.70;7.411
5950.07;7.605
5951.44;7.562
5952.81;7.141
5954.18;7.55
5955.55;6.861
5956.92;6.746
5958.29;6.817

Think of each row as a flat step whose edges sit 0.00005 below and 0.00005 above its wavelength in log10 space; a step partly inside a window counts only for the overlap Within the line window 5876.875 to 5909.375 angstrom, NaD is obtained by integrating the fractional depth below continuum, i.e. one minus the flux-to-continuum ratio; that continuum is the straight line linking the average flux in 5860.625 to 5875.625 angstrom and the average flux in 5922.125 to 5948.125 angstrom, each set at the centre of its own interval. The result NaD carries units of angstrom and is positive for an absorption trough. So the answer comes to 5.2 angstrom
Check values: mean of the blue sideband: 7.28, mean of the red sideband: 7.17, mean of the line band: 6.07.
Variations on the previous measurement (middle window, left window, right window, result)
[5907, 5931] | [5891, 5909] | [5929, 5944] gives -1.25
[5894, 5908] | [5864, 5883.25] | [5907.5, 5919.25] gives 1.54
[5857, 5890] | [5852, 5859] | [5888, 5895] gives -3.78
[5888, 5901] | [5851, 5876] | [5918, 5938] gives 3.21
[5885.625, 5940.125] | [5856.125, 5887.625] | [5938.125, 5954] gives 3.86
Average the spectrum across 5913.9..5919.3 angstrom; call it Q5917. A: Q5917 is 6.72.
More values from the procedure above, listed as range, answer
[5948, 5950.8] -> 7.5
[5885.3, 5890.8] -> 5.9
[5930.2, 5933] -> 6.97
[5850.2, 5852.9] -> 7.25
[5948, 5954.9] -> 7.45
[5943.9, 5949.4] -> 6.88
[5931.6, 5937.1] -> 7.28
